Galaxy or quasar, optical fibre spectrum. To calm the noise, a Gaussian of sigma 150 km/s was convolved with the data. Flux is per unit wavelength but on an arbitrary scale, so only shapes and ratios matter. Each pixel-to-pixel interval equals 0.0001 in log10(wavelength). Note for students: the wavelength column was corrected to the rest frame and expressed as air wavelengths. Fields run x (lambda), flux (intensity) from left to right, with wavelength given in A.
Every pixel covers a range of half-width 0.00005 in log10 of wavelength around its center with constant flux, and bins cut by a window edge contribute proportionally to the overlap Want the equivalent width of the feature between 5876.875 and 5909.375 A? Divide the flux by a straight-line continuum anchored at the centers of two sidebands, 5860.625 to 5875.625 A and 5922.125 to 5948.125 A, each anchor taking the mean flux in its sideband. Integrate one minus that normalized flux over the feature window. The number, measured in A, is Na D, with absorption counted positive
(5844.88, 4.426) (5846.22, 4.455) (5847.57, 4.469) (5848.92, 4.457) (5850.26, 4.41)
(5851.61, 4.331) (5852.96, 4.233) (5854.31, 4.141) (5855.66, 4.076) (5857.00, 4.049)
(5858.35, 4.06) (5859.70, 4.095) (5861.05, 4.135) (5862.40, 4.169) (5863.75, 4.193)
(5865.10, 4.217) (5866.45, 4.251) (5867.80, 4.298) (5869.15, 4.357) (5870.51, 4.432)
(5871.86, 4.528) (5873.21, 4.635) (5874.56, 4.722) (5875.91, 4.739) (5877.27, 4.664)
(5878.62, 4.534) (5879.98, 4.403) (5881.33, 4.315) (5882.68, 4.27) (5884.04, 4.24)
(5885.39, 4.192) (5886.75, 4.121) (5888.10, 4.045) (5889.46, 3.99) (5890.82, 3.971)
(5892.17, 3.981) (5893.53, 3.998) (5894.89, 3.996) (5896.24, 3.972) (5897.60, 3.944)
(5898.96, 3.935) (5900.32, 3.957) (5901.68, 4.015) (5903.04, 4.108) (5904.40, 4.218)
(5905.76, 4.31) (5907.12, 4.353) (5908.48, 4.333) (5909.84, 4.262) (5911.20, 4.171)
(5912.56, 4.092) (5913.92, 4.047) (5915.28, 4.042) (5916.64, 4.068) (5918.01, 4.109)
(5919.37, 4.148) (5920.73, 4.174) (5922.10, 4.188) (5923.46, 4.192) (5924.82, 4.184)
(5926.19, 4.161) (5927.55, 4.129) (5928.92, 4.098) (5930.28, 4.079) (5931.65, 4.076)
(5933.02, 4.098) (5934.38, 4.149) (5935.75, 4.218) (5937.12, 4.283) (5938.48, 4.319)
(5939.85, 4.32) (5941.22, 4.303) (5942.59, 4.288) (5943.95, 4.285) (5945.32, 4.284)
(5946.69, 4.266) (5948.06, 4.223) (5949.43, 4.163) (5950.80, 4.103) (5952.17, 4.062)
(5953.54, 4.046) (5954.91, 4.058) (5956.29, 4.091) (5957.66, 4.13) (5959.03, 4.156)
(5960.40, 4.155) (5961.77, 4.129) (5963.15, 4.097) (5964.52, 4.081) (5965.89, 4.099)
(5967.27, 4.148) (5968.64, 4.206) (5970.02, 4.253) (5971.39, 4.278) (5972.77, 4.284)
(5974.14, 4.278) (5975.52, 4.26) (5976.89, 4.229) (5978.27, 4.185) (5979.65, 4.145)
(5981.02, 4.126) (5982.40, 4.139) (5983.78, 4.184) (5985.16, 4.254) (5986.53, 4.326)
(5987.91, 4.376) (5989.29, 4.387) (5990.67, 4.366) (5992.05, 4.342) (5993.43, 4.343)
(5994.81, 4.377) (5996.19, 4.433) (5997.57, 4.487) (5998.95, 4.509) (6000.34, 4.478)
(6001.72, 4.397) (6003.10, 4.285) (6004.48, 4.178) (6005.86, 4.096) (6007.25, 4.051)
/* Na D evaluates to 1.2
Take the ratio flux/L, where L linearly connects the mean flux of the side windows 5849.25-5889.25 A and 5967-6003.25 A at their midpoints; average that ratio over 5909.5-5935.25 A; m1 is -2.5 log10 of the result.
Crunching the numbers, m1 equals 0.04 mag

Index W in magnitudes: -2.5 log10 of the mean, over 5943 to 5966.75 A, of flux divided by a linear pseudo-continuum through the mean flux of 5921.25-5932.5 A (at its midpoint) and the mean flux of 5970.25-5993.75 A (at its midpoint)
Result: 0.01 mag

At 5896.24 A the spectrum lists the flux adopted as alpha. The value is 3.972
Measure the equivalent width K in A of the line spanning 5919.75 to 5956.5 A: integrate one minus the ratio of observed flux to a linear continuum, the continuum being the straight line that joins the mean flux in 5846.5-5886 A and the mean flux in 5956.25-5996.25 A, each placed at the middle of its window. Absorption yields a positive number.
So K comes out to 0.7 A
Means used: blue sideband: 4.33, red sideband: 4.23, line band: 4.18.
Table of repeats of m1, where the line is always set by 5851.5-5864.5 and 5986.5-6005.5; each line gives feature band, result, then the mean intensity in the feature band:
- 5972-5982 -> 0.03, 4.21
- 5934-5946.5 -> 0.00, 4.28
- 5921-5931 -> 0.03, 4.15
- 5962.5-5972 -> 0.04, 4.17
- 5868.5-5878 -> -0.10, 4.58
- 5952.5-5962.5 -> 0.05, 4.11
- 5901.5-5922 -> 0.02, 4.17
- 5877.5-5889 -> -0.02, 4.28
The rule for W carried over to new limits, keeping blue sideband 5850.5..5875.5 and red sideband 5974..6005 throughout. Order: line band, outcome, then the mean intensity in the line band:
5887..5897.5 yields 0.076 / 4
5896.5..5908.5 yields 0.046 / 4.11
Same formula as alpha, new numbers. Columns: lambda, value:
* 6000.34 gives 4.478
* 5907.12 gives 4.353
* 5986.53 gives 4.326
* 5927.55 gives 4.129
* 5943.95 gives 4.285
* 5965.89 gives 4.099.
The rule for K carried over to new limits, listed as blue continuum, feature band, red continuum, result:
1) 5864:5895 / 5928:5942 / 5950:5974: 0.00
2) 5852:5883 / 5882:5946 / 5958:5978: 1.80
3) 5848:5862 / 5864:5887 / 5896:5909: -1.35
